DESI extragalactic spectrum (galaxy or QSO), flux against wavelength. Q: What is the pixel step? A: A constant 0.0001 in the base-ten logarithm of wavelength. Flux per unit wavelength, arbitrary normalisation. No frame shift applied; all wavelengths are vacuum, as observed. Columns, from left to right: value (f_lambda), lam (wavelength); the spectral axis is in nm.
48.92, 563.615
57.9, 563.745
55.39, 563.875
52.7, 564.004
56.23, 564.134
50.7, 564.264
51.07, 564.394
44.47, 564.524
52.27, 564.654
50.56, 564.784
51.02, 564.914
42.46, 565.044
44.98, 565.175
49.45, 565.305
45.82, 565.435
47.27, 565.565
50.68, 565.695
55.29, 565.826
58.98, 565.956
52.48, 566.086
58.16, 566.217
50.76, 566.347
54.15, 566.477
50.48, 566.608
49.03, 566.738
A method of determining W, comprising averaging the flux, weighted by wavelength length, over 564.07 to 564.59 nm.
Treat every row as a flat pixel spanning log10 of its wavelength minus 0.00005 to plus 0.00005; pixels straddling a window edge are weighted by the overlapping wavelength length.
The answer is 50.6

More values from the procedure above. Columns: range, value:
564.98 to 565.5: 45.6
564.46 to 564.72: 48.4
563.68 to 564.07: 55.4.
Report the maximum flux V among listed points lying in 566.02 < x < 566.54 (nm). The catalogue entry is 58.16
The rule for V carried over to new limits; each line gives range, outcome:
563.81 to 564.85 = 56.23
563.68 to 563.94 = 57.9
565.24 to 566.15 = 58.98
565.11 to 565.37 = 49.45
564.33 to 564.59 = 51.07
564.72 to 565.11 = 51.02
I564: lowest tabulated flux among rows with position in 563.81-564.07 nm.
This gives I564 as 52.7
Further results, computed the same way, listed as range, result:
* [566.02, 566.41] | 50.76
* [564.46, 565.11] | 42.46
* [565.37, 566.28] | 45.82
